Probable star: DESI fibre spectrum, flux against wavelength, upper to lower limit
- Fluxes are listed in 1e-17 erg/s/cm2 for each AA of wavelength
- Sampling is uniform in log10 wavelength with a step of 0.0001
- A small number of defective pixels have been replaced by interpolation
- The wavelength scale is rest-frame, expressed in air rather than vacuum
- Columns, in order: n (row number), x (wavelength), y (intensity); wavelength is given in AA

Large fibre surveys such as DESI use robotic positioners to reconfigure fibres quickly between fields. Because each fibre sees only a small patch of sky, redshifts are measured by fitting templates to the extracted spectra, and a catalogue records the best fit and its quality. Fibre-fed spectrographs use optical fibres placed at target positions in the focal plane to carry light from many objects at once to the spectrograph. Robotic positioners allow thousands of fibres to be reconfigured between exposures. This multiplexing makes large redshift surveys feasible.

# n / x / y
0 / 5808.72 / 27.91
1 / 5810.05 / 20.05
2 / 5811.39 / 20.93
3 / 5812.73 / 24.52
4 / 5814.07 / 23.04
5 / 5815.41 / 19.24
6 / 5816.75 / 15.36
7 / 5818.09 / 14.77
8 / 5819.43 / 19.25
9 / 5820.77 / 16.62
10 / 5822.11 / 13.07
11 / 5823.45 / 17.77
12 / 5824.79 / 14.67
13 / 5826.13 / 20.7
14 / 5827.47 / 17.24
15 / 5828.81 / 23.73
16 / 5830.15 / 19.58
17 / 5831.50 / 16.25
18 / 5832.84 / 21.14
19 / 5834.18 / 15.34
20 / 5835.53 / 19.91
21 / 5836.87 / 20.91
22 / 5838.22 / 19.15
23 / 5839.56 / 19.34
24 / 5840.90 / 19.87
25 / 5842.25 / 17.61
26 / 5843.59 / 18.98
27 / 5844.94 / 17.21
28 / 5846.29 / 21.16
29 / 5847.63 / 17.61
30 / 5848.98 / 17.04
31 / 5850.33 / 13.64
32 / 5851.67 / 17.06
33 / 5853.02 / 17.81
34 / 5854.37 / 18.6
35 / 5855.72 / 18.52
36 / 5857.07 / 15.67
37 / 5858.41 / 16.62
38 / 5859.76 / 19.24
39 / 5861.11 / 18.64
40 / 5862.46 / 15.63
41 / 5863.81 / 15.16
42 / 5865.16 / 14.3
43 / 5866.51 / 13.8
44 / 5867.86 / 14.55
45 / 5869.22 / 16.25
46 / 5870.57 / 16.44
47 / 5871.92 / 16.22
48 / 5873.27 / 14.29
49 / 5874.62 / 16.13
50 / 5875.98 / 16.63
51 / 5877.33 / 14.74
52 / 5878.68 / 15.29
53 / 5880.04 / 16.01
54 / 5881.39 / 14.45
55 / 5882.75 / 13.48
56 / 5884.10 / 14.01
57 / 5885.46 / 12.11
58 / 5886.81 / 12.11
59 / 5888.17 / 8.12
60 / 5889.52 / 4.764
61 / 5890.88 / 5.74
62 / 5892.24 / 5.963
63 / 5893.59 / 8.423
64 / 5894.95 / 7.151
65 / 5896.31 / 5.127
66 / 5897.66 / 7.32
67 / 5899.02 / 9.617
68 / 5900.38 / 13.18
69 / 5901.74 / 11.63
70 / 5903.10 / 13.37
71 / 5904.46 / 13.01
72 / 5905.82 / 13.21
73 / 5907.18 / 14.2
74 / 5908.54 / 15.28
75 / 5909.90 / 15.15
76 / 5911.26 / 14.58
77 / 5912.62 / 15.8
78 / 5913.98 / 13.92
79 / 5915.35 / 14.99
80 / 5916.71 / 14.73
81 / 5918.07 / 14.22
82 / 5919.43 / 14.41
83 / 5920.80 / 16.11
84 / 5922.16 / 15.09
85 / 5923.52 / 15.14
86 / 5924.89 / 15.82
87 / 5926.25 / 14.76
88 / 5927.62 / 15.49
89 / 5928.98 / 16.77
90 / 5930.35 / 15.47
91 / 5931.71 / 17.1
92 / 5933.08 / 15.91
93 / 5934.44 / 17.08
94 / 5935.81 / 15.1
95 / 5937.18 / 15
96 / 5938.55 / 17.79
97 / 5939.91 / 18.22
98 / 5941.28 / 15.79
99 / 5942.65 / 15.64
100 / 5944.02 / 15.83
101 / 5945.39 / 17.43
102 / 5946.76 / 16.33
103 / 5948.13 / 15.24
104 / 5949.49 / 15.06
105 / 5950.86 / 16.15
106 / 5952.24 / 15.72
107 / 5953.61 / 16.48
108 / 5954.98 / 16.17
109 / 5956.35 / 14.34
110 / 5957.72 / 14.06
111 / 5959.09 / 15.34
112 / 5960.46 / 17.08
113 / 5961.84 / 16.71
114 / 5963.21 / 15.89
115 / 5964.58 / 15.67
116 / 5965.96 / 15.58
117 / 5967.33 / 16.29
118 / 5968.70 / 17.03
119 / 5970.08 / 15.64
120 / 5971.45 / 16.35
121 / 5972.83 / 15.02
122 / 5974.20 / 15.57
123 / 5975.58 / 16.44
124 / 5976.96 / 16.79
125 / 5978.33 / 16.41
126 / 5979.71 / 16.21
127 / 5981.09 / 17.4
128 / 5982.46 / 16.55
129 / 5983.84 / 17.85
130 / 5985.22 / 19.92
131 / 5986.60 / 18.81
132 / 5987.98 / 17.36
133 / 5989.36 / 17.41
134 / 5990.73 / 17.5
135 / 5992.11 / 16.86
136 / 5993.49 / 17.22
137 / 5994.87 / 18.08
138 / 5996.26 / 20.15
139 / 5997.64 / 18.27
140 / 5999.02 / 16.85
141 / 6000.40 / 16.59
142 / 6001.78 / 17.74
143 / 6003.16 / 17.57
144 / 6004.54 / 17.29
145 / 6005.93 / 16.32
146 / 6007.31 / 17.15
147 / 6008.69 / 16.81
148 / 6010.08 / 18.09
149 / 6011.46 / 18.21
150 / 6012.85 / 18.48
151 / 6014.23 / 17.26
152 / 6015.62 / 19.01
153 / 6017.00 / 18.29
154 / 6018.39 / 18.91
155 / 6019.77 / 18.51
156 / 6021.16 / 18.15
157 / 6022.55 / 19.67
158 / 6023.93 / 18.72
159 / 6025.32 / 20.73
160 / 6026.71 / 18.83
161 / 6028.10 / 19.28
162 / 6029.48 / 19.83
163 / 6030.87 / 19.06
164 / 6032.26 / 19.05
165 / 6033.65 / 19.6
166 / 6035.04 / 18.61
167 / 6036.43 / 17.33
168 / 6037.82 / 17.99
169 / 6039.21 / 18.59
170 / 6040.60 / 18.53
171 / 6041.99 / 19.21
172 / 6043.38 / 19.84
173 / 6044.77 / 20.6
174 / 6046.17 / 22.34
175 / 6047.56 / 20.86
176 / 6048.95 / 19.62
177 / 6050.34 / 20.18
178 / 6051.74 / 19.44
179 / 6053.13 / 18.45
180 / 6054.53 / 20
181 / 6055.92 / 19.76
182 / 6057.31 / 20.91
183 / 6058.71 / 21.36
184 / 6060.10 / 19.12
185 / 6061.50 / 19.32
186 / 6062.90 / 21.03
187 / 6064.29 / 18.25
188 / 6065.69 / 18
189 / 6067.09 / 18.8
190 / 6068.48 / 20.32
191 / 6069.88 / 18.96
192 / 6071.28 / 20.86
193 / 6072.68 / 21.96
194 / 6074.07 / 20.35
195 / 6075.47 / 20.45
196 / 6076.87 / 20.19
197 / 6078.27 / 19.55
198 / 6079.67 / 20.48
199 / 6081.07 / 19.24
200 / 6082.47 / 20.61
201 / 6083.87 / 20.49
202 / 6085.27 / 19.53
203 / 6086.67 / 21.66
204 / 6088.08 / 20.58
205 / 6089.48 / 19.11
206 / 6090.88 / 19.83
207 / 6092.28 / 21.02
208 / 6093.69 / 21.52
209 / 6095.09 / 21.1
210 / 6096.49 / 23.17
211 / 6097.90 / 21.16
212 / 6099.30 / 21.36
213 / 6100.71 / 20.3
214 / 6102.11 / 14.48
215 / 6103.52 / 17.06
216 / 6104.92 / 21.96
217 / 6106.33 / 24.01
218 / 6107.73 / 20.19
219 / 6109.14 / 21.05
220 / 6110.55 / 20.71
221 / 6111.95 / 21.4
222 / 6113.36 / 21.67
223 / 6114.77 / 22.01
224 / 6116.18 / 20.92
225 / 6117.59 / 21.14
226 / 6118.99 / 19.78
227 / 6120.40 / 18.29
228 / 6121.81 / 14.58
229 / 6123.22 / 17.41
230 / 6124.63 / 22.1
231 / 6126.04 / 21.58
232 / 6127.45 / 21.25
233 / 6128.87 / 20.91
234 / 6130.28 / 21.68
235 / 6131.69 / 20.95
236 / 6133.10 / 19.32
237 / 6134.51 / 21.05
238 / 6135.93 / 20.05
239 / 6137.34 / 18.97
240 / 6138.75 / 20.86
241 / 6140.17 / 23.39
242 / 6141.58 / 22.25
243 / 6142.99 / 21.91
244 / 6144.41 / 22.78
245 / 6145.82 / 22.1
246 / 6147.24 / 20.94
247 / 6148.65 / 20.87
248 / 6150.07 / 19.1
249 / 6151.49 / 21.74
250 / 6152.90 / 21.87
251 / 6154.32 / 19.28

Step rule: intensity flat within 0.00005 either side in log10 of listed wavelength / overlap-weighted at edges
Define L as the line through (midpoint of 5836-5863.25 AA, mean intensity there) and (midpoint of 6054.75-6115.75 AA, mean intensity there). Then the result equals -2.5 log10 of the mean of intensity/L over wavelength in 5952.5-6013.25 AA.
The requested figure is 0.15 mag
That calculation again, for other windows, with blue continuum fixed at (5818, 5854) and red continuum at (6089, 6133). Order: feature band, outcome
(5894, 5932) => 0.35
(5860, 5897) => 0.39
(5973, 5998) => 0.12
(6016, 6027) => 0.04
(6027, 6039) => 0.05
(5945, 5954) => 0.19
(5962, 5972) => 0.19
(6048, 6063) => 0.00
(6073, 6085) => 0.00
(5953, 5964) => 0.21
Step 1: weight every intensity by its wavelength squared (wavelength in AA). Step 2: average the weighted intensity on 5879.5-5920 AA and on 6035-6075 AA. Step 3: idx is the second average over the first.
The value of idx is 1.8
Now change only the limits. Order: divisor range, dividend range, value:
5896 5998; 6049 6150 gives 1.37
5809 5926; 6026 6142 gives 1.39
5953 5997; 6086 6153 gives 1.30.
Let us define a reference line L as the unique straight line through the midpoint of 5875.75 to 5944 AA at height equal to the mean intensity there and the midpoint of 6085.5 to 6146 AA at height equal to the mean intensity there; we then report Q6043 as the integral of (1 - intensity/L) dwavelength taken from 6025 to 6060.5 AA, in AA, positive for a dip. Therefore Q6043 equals -2.9 AA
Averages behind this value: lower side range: 13.5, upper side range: 20.6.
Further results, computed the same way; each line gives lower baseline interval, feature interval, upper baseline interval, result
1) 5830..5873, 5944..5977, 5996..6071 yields 4.3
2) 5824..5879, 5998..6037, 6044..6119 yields 2.5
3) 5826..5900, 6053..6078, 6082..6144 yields -0.5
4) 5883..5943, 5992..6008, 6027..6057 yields -0.1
